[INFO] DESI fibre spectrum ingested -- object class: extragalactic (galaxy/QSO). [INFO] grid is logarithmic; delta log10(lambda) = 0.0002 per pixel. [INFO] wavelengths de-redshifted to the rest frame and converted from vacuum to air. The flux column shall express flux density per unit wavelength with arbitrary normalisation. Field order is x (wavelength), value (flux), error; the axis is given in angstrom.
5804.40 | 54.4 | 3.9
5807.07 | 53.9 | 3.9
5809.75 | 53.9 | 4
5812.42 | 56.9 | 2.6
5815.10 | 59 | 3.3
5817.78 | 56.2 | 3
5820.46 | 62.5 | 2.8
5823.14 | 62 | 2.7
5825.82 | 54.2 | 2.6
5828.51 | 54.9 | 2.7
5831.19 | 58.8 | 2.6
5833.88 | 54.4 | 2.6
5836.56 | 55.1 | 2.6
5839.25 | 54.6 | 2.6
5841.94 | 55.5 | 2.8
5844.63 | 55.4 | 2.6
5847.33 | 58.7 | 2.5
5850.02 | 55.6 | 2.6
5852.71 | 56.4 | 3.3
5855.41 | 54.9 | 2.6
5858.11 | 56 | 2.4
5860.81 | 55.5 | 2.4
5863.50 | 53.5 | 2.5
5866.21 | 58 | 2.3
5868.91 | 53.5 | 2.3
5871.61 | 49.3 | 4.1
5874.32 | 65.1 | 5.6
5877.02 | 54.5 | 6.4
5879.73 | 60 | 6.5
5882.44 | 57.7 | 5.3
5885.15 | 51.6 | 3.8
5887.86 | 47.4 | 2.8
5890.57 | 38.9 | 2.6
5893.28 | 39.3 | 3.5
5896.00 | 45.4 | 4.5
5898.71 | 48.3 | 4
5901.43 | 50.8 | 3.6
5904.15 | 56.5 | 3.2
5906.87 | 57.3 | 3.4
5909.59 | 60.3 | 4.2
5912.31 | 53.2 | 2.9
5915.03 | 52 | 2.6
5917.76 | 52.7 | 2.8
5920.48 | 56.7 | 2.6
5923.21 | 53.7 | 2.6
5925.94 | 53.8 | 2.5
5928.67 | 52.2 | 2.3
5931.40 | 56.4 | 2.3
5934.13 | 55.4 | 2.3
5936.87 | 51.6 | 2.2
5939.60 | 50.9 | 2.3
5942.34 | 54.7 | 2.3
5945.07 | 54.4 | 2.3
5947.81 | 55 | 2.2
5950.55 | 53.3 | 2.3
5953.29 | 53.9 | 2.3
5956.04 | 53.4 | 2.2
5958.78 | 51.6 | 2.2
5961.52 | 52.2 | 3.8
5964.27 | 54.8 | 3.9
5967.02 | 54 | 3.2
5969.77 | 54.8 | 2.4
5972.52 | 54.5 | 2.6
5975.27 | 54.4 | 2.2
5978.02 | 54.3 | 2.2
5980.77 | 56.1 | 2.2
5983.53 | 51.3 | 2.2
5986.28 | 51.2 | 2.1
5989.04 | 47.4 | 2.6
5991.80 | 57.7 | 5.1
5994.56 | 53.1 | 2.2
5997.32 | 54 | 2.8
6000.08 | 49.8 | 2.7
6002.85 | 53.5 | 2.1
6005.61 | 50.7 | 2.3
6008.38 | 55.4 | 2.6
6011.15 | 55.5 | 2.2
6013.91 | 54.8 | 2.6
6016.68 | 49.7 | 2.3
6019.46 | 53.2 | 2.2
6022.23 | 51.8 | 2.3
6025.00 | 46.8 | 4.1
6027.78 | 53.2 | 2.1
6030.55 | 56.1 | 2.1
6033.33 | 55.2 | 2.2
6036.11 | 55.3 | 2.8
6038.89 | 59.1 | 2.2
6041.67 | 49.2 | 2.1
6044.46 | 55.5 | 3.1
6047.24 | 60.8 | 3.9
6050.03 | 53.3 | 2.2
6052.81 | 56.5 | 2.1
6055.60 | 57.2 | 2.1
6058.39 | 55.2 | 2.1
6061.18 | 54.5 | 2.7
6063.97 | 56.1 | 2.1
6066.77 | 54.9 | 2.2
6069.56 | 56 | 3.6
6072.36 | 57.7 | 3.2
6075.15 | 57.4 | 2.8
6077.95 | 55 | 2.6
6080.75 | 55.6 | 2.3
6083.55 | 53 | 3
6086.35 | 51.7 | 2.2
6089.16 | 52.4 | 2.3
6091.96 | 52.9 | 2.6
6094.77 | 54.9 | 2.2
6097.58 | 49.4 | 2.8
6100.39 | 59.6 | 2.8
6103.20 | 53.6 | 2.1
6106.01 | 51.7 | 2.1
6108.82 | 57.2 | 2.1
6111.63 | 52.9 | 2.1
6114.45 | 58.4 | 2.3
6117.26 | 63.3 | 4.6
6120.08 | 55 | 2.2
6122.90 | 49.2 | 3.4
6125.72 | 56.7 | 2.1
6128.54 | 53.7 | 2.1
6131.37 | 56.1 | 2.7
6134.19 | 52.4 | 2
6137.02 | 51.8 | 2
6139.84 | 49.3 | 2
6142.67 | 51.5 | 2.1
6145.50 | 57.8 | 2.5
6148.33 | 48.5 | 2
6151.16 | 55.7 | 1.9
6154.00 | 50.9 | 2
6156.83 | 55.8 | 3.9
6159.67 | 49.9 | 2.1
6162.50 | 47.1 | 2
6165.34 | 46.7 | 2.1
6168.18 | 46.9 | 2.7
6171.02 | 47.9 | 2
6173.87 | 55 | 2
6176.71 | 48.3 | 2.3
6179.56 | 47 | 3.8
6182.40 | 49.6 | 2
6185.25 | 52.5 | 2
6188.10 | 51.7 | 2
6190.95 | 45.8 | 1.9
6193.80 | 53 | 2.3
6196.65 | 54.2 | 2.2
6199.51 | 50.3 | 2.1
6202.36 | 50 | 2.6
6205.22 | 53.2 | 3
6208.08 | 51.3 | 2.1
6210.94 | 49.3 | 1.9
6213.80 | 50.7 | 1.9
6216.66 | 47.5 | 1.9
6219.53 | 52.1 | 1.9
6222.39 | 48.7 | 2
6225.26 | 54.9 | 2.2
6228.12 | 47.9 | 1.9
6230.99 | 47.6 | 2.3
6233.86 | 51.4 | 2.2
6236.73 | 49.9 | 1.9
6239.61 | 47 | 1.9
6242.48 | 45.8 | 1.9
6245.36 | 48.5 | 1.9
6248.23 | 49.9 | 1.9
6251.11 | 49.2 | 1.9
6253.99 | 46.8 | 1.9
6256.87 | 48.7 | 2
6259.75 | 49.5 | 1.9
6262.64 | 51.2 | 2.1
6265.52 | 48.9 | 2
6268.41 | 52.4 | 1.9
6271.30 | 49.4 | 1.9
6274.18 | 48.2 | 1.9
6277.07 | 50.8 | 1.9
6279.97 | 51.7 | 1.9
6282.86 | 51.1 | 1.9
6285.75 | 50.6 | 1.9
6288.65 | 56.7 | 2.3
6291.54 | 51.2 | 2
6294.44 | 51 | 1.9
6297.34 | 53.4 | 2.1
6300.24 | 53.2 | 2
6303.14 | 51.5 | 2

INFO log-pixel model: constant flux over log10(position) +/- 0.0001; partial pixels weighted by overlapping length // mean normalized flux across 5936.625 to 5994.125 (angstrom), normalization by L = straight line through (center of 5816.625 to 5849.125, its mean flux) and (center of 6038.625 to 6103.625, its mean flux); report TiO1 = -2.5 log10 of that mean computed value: 0.05 mag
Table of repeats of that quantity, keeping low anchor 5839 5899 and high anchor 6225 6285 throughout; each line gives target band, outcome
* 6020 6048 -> -0.05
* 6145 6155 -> -0.05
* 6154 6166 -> 0.00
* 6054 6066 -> -0.09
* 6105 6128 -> -0.10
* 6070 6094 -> -0.07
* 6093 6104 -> -0.07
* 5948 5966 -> -0.02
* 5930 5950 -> -0.03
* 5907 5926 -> -0.04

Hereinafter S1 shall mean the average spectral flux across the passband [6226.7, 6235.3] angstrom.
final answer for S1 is 49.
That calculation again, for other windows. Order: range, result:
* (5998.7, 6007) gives 51.3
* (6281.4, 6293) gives 52.4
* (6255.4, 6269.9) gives 50.1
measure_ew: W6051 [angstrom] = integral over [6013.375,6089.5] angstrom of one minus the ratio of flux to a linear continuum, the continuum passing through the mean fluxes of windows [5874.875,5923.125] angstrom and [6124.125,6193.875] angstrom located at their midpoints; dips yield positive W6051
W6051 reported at -4.35 angstrom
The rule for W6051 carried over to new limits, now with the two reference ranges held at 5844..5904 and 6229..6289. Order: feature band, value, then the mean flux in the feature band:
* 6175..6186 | 0.22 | 49.3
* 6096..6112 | -0.99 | 54.2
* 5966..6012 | -1.20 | 53.4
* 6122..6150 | -1.15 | 52.8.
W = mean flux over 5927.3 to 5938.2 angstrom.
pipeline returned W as 53.9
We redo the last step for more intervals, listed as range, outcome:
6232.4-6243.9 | 48.5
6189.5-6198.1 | 51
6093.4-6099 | 52.1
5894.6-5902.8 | 48.1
